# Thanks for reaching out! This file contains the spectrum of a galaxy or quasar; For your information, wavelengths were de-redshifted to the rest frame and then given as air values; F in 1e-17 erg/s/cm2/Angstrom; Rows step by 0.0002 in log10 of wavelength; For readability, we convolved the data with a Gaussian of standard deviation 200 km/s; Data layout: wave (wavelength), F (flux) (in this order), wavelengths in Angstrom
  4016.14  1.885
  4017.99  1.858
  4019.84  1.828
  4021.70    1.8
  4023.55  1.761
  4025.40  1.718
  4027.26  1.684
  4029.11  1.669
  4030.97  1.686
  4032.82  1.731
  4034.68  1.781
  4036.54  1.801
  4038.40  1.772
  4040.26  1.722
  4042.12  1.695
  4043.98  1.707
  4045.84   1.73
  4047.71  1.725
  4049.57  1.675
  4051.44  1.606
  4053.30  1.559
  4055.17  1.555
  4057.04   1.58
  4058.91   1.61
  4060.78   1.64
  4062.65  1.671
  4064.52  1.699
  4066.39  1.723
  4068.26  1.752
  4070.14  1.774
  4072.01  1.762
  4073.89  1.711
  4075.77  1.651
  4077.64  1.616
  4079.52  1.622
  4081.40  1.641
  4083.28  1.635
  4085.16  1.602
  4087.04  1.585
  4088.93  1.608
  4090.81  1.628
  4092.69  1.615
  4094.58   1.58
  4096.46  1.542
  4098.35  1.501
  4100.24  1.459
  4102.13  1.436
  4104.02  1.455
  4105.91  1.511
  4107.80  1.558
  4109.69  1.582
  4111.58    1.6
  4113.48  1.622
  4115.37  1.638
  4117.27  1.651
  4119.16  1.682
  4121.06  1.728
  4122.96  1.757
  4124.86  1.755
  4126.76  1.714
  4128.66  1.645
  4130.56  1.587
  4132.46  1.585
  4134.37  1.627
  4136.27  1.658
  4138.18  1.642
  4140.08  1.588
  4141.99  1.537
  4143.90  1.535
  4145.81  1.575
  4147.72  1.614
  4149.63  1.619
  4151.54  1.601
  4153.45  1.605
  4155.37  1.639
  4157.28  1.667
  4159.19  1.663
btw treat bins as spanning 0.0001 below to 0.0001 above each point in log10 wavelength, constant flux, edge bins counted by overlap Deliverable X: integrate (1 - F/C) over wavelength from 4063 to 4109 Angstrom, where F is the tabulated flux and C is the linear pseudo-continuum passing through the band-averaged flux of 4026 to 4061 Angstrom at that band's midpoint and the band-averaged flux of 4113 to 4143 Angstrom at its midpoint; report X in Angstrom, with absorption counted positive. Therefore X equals 1.52 Angstrom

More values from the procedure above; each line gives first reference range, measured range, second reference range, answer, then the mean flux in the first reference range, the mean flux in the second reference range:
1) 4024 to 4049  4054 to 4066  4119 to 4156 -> 0.5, 1.72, 1.63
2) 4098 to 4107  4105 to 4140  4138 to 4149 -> -2.7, 1.47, 1.58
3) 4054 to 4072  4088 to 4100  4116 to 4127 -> 0.9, 1.67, 1.71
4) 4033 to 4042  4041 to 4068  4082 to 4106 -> 0.6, 1.76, 1.55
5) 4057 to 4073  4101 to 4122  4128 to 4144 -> 0.6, 1.7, 1.6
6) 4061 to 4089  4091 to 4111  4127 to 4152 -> 1.4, 1.67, 1.6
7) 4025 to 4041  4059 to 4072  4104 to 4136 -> -0.1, 1.73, 1.64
